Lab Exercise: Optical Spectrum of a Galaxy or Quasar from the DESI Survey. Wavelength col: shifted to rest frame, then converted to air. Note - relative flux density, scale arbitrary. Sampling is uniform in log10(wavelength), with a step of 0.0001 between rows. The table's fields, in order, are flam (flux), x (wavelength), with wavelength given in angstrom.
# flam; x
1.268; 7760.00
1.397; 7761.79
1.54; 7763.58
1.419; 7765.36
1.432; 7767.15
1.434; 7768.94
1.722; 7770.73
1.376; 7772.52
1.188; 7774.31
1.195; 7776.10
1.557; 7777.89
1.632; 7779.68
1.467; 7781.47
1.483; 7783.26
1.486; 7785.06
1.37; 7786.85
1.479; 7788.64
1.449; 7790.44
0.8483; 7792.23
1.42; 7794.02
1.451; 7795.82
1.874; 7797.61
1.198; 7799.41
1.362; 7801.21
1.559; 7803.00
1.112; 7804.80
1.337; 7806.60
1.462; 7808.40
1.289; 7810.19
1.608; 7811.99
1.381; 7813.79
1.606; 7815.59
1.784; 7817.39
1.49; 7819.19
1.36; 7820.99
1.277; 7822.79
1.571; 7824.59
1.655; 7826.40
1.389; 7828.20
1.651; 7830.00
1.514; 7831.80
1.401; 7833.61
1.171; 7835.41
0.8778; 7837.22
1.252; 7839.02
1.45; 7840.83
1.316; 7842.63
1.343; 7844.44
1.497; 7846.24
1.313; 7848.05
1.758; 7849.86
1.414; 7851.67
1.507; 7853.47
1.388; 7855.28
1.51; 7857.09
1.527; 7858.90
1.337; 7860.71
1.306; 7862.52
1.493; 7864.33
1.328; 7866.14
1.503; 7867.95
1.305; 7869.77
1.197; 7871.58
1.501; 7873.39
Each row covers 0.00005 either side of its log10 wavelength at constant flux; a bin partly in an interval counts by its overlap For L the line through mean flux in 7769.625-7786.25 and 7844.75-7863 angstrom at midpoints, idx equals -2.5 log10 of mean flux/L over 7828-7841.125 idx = 0.10 mag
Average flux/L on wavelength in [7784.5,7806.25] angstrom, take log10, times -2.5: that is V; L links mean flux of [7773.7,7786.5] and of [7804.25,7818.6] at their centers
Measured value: 0.05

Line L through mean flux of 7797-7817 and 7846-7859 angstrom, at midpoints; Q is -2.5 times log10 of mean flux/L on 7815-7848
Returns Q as 0.03 mag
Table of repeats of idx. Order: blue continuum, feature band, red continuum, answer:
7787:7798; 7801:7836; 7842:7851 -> -0.024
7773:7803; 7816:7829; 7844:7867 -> -0.061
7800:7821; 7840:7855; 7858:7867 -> -0.027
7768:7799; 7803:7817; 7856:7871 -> 0.001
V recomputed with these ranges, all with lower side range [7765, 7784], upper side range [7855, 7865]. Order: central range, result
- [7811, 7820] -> -0.10 mag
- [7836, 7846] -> 0.14 mag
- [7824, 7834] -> -0.07 mag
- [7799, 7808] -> 0.09 mag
